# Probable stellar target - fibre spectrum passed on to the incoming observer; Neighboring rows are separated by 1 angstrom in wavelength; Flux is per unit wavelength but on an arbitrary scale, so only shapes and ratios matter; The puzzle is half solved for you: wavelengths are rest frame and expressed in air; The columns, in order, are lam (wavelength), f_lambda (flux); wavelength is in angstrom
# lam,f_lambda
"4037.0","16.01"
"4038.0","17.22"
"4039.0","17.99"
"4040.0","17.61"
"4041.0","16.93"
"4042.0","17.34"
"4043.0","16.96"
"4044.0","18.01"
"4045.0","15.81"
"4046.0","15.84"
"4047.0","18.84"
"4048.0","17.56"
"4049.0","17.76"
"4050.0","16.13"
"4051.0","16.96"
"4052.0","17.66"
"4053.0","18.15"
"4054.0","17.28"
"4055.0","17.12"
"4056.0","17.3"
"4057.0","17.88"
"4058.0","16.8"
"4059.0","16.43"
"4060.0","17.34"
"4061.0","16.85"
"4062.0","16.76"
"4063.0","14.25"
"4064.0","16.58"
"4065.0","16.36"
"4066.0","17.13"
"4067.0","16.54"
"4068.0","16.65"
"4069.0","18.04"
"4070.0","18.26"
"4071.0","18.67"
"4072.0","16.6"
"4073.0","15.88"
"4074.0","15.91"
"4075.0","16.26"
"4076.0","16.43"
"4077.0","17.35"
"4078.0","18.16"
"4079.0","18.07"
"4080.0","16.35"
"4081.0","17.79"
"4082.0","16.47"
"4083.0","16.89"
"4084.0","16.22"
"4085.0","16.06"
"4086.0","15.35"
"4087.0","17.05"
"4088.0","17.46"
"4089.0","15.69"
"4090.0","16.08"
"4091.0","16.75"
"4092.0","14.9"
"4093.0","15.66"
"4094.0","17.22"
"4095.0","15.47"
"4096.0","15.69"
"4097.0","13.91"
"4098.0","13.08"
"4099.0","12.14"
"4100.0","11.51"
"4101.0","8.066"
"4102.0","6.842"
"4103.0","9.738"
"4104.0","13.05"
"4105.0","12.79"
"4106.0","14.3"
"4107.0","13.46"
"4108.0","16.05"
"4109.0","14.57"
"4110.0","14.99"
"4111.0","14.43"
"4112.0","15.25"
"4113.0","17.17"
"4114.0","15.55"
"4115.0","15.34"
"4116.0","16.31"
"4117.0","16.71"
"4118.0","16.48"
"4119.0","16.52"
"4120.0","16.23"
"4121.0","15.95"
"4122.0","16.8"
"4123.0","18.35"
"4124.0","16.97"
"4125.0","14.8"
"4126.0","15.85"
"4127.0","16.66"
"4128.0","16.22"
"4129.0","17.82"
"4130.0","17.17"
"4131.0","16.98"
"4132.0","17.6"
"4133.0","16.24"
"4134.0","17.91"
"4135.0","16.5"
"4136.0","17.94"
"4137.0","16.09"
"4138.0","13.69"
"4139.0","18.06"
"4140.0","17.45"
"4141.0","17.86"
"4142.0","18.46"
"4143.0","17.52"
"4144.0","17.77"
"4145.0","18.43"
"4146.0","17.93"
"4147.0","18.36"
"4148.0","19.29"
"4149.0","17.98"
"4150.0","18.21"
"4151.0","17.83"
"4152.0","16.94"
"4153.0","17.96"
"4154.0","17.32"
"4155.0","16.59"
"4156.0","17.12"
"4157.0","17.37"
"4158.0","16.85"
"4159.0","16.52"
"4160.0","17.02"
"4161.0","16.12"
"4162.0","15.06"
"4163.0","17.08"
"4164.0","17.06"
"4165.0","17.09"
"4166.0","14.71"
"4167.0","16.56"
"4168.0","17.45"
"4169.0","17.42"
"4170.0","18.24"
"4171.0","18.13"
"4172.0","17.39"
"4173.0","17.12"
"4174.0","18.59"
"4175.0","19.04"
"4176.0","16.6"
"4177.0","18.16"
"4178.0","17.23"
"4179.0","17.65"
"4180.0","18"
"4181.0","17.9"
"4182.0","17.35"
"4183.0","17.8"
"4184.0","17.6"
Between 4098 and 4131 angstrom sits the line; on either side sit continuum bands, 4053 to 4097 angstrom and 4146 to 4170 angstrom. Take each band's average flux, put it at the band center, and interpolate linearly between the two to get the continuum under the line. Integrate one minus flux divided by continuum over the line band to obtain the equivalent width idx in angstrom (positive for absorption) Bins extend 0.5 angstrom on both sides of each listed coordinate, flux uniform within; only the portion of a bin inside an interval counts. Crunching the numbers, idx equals 4.1 angstrom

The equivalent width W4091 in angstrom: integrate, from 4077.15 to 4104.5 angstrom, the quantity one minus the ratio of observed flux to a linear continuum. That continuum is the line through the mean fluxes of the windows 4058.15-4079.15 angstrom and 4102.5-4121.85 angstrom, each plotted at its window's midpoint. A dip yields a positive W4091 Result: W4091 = 1.8 angstrom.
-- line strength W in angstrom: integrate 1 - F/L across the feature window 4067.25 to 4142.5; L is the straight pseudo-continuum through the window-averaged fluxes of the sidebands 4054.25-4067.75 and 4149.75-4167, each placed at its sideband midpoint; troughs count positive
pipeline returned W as 4.1 angstrom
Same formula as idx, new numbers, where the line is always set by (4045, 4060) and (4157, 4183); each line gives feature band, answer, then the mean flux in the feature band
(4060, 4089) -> 0.7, 16.8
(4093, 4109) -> 3.9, 13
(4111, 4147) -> 0.9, 16.8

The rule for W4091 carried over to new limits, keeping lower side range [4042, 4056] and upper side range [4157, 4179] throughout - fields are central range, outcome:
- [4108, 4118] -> 0.89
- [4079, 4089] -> 0.32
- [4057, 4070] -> 0.36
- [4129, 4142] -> 0.09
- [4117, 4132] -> 0.45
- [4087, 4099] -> 1.16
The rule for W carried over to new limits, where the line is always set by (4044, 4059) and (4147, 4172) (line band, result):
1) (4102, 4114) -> 2.3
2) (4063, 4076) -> 0.3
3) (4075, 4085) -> 0.1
